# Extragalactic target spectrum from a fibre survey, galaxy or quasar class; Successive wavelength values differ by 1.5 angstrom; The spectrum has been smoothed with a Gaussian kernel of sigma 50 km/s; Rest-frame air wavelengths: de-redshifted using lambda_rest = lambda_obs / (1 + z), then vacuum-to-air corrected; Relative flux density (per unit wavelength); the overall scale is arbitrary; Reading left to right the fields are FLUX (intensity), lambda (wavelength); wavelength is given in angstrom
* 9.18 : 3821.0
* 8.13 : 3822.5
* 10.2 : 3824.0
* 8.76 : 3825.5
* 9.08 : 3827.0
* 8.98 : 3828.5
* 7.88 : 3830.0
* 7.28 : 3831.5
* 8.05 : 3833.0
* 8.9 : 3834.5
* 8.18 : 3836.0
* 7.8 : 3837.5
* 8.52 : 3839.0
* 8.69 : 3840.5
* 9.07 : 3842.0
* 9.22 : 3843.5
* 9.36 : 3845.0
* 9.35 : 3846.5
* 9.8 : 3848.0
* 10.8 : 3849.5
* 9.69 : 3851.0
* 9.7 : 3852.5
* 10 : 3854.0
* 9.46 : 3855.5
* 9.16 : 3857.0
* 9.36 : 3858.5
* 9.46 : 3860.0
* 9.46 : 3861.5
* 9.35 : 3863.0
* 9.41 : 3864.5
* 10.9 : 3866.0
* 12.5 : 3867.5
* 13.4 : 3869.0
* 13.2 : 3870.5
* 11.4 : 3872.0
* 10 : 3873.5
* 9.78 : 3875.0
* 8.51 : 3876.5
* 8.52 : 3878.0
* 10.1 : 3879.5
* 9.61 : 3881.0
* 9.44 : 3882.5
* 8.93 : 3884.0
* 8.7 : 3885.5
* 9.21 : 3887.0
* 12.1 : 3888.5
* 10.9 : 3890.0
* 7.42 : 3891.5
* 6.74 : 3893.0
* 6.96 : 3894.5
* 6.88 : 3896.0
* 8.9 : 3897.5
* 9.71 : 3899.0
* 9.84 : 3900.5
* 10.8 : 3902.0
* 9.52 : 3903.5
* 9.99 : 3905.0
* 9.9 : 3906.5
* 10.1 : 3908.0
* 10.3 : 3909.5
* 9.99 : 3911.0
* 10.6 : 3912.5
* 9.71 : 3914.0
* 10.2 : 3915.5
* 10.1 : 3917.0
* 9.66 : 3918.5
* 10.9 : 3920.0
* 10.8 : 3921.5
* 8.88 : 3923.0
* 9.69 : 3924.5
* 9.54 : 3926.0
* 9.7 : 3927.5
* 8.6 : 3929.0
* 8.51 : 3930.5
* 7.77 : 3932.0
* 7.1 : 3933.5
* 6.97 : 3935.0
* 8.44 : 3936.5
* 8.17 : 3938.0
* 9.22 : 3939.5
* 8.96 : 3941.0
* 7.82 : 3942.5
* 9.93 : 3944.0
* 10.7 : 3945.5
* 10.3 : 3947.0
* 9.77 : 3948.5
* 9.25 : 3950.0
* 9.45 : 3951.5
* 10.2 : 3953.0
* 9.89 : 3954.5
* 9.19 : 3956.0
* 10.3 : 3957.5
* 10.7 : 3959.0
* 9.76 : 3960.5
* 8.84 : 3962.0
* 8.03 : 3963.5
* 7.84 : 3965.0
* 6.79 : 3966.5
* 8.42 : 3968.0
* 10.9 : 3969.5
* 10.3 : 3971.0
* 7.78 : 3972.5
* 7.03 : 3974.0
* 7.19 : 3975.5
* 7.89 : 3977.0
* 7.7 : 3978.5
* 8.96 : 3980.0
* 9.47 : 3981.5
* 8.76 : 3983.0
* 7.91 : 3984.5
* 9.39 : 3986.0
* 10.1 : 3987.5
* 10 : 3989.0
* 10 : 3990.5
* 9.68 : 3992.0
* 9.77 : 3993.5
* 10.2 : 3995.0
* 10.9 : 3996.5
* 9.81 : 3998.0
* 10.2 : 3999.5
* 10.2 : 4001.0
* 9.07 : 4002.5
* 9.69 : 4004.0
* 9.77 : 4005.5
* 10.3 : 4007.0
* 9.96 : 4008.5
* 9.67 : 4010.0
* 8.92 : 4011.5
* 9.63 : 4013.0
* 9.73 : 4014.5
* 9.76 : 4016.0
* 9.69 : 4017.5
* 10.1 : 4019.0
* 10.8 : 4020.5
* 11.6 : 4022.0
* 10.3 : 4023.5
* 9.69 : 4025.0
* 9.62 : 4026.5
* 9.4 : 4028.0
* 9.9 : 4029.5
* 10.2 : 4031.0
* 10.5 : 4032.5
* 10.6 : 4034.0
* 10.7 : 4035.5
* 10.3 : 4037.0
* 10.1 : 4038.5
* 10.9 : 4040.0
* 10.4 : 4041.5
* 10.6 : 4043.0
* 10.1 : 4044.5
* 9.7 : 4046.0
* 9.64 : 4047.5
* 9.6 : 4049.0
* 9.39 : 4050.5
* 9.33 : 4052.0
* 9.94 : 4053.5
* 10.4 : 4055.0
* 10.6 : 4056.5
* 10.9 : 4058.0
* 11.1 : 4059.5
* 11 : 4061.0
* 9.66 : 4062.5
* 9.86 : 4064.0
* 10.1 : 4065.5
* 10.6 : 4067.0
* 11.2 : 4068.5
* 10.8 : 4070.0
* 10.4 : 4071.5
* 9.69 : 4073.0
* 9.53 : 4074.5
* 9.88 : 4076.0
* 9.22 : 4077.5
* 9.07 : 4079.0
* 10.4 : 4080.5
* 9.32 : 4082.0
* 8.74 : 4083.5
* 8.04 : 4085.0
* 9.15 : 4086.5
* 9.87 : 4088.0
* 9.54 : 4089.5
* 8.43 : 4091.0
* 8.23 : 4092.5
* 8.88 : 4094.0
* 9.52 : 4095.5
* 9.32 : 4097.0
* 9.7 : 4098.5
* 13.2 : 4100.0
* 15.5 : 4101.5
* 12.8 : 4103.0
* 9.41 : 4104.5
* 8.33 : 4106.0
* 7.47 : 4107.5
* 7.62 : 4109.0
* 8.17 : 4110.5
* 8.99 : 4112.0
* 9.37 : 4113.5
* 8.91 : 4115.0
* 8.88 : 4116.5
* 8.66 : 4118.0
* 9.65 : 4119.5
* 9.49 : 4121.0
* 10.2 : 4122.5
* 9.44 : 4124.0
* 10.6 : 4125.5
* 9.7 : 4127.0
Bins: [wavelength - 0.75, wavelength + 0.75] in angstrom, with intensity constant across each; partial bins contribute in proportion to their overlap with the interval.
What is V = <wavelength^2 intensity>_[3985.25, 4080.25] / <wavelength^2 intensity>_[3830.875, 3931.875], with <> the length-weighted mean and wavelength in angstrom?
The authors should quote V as 1.14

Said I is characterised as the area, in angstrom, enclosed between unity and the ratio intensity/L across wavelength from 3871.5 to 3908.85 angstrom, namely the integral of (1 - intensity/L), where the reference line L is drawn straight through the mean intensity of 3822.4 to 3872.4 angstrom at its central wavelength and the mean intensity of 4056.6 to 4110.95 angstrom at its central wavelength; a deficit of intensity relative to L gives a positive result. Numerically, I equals 1.0 angstrom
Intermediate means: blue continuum 9.55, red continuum 9.87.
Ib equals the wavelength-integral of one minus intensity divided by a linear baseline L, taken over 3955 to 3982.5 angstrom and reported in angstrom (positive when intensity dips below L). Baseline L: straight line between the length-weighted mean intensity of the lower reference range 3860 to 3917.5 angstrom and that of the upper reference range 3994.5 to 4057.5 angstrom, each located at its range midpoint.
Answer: 3.35 angstrom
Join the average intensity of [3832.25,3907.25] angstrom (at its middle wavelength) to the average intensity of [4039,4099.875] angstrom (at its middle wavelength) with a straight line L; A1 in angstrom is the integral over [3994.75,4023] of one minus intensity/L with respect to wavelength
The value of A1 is -0.7 angstrom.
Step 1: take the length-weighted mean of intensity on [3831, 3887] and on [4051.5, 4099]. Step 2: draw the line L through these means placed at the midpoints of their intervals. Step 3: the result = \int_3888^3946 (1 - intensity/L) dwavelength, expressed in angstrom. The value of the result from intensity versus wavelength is 2.3 angstrom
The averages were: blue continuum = 9.6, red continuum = 9.77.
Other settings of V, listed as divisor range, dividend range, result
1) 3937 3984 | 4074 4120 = 1.13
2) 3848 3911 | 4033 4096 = 1.11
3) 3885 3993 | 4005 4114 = 1.15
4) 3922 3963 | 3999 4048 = 1.14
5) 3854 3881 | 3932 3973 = 0.93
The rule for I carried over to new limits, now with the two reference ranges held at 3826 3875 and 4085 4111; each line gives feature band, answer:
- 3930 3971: 2.6 angstrom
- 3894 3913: 0.2 angstrom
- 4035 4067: -1.8 angstrom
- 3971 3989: 2.1 angstrom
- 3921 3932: 0.4 angstrom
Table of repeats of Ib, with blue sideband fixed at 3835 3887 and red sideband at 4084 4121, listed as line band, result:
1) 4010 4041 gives -1.8 angstrom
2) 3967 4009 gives 1.2 angstrom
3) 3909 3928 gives -0.7 angstrom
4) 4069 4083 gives -0.5 angstrom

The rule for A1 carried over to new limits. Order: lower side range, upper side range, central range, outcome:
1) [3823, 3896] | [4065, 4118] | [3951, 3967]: 0.5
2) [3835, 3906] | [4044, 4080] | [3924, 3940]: 2.0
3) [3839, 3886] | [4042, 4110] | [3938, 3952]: 0.7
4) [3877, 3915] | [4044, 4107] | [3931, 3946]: 1.7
